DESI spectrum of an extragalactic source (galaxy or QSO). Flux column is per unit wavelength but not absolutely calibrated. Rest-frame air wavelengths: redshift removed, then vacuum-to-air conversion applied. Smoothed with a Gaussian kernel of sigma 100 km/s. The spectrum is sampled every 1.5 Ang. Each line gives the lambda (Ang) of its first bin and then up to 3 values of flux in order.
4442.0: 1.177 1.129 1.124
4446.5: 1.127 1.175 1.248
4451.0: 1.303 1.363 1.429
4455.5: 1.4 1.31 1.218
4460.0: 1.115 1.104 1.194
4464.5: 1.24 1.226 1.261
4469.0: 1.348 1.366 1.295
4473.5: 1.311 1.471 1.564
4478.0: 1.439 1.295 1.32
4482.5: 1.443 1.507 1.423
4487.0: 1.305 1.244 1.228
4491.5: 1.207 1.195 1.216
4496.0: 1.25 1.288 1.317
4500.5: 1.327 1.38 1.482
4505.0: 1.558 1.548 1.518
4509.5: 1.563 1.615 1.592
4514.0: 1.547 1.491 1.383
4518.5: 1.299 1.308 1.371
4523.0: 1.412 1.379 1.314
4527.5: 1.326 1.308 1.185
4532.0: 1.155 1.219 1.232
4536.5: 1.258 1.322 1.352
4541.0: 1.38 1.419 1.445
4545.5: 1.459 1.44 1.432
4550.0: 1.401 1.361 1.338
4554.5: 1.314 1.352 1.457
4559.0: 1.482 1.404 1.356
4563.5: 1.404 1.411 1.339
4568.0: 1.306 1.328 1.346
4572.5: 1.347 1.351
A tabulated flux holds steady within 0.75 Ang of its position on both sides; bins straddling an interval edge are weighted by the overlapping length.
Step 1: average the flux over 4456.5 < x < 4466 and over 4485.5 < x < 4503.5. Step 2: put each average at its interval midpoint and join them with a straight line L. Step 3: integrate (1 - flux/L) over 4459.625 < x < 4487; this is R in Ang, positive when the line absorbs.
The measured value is -2.27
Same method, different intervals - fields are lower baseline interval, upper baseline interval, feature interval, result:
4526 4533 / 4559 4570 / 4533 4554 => -1.01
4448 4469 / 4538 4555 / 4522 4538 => 1.00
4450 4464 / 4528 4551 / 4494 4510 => -1.22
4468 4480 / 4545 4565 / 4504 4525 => -1.19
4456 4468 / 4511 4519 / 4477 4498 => 0.38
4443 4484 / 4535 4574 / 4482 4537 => -1.12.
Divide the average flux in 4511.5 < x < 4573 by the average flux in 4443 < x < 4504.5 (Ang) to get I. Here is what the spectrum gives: 1.1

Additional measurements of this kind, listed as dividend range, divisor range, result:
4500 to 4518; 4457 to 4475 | 1.19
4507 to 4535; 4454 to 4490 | 1.05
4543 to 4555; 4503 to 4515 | 0.90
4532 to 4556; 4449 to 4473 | 1.06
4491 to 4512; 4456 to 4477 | 1.09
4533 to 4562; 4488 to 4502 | 1.09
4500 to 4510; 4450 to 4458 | 1.10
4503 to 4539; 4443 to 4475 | 1.11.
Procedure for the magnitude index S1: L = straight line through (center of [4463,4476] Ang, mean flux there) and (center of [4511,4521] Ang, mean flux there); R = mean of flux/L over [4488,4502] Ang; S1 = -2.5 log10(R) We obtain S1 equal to 0.11 mag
